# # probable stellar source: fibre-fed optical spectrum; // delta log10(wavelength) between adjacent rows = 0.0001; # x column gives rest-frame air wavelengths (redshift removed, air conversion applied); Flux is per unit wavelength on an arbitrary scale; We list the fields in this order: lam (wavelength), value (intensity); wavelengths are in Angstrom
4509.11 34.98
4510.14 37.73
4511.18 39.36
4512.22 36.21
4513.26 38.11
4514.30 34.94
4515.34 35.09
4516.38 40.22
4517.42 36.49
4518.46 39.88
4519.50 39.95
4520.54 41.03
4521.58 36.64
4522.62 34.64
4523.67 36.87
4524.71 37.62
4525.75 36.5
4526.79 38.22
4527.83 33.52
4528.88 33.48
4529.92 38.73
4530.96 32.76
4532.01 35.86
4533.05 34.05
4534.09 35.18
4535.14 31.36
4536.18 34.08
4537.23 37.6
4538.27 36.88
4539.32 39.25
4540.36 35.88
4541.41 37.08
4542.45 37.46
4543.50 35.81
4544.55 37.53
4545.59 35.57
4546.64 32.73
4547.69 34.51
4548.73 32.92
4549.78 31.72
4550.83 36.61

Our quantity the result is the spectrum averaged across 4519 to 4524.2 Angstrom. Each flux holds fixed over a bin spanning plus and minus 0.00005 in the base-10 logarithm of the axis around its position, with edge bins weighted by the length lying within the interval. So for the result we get 37.8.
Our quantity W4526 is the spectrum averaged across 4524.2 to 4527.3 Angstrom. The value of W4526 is 37.5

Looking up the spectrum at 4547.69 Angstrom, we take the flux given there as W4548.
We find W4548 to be 34.51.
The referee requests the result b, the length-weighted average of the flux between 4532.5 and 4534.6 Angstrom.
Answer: 34.8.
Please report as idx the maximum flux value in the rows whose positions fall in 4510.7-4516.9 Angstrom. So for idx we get 40.22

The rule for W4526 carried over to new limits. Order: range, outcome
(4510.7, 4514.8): 37.1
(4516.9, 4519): 38.2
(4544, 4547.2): 35.2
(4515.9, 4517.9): 38.4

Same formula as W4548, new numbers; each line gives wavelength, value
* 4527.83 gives 33.52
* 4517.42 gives 36.49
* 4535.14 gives 31.36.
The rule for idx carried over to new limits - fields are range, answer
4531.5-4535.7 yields 35.86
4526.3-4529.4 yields 38.22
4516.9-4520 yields 39.95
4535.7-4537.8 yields 37.6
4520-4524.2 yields 41.03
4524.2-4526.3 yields 37.62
